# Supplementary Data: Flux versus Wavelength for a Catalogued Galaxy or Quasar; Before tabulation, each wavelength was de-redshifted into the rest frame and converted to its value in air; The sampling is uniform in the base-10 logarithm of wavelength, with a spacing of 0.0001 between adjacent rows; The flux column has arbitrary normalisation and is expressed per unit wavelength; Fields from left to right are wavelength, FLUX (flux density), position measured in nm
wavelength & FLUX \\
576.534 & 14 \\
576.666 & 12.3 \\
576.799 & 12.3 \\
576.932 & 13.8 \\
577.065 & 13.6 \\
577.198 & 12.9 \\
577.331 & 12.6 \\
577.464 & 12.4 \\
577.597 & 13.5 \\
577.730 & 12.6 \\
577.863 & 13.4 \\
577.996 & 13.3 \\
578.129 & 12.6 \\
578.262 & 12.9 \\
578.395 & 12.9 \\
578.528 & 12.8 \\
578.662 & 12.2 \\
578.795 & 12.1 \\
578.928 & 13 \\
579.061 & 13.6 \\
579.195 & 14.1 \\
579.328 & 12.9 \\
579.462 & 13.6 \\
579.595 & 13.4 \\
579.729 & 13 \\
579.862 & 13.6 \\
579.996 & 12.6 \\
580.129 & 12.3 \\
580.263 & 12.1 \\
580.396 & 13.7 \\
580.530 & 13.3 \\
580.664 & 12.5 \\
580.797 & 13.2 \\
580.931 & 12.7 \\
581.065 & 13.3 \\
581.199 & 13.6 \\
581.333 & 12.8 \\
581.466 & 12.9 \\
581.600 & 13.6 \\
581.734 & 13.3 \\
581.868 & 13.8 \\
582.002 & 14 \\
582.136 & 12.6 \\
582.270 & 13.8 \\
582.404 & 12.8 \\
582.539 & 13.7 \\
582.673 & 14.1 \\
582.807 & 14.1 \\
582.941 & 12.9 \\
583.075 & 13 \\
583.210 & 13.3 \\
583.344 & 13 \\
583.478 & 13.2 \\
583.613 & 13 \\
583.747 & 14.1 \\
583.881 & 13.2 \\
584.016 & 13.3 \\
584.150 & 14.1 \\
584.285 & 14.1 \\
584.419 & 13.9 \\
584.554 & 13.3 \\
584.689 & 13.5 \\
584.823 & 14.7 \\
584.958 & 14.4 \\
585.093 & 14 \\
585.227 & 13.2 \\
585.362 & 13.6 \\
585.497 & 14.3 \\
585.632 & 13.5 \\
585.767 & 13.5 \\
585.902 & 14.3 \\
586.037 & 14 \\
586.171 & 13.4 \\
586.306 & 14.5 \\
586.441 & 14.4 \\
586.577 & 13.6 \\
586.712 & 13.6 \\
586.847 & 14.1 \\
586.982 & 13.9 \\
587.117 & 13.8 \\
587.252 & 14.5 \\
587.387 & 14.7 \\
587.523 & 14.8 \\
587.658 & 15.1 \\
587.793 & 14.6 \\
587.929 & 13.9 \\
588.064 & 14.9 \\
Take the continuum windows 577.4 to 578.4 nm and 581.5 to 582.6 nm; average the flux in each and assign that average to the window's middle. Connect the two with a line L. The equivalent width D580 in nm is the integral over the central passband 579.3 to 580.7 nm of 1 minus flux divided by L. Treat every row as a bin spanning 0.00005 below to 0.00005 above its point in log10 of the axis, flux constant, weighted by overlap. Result 0.02 nm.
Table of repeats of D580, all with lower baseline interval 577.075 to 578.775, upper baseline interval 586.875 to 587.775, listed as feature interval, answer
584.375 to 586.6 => 0.04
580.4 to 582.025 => 0.02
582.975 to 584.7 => 0.05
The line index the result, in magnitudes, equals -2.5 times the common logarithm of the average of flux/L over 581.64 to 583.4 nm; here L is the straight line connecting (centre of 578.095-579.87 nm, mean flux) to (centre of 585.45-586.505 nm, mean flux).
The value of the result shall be 0.01 mag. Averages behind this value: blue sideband 13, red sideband 14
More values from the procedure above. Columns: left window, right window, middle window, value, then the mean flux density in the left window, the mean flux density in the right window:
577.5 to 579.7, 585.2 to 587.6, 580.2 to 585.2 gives 0.01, 13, 14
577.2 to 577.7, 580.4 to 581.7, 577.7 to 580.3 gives 0.00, 12.8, 13.1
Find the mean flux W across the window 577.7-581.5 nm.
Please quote 13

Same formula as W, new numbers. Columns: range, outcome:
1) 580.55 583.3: 13.3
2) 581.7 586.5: 13.7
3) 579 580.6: 13.2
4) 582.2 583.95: 13.4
